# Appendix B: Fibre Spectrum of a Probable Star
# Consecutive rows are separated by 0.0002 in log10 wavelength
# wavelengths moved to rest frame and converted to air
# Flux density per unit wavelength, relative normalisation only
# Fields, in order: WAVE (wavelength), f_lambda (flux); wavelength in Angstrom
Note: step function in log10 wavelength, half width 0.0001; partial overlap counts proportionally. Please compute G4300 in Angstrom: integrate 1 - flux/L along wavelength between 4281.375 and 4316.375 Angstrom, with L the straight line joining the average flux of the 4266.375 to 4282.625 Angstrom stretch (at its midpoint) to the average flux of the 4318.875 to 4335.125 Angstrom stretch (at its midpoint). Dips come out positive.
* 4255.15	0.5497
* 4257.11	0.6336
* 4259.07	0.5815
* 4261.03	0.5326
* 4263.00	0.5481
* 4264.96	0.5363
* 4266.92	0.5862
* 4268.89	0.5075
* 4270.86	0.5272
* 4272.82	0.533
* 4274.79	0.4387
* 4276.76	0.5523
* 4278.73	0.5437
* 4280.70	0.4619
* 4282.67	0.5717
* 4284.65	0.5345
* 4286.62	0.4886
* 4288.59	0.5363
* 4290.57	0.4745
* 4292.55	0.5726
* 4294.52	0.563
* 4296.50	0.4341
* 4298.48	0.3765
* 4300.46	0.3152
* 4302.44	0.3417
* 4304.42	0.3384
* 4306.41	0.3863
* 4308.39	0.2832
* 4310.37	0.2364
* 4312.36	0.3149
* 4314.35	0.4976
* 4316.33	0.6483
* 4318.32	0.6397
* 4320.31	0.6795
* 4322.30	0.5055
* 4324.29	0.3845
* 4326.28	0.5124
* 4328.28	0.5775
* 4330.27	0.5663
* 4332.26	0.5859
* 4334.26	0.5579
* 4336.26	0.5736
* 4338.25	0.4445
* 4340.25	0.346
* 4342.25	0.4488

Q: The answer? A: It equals 6.5 Angstrom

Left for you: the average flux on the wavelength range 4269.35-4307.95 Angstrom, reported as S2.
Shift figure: 0.471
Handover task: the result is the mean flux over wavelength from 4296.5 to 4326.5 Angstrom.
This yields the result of 0.429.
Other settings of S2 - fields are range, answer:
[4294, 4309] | 0.376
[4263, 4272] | 0.541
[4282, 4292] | 0.521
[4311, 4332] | 0.529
